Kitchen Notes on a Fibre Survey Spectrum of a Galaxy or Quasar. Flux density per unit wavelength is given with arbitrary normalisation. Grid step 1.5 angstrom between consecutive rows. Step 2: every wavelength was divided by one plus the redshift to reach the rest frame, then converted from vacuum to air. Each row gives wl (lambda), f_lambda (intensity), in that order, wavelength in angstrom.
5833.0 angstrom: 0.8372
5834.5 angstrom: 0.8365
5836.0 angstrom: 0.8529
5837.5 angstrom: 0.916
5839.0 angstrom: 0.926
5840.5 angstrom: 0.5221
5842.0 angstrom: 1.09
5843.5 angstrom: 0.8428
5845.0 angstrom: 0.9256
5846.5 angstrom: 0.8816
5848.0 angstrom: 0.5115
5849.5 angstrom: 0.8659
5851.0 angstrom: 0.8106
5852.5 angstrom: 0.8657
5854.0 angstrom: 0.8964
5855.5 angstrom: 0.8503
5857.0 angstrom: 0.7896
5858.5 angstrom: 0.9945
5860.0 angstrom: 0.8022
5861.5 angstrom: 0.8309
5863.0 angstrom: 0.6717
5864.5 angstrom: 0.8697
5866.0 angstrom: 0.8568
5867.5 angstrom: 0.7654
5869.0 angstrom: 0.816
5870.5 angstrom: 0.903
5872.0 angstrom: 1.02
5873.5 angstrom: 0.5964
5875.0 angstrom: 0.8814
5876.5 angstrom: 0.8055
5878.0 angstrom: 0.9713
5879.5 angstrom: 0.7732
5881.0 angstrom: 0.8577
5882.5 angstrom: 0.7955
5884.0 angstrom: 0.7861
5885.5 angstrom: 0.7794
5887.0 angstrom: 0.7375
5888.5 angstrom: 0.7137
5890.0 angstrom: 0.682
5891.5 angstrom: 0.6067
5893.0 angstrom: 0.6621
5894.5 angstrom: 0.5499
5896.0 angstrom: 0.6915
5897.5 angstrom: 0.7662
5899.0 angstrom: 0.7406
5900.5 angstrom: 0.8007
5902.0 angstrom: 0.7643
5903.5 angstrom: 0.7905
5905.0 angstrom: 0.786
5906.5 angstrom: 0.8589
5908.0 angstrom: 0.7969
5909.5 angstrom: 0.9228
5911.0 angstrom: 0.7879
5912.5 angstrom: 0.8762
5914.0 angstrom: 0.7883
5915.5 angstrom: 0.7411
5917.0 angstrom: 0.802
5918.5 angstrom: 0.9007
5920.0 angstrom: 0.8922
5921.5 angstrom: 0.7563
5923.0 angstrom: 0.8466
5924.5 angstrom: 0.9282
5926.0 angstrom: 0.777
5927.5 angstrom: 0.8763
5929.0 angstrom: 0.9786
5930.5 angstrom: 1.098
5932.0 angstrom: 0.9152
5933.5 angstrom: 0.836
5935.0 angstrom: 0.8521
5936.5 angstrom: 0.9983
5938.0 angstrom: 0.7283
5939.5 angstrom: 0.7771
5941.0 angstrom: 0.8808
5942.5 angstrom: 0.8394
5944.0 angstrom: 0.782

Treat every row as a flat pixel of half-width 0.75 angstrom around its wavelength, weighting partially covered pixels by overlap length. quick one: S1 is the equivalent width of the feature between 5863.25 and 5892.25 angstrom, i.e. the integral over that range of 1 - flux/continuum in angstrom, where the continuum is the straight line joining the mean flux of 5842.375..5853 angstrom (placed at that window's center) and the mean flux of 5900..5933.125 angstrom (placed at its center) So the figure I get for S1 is 1.2 angstrom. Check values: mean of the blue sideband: 0.823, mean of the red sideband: 0.85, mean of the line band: 0.799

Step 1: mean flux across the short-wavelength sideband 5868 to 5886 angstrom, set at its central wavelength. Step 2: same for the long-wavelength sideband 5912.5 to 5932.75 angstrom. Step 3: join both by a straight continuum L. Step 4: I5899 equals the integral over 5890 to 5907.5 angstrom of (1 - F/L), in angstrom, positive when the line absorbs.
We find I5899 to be 2.5 angstrom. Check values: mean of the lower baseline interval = 0.832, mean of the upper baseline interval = 0.87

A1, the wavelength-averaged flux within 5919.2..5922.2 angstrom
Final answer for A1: 0.827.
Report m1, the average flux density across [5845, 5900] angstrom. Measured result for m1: 0.791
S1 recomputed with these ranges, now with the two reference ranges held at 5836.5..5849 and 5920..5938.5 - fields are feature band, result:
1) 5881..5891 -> 1.2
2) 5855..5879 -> 0.2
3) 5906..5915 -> 0.4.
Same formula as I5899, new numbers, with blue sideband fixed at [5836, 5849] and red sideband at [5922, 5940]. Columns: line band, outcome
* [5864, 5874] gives 0.1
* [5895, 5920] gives 2.0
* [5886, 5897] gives 2.4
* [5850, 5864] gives 0.0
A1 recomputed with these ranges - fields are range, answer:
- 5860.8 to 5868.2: 0.799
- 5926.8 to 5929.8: 0.931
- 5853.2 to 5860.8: 0.866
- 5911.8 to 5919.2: 0.821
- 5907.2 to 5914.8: 0.834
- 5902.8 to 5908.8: 0.809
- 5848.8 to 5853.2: 0.847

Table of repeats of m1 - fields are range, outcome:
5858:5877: 0.83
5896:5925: 0.814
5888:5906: 0.715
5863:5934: 0.81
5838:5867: 0.832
